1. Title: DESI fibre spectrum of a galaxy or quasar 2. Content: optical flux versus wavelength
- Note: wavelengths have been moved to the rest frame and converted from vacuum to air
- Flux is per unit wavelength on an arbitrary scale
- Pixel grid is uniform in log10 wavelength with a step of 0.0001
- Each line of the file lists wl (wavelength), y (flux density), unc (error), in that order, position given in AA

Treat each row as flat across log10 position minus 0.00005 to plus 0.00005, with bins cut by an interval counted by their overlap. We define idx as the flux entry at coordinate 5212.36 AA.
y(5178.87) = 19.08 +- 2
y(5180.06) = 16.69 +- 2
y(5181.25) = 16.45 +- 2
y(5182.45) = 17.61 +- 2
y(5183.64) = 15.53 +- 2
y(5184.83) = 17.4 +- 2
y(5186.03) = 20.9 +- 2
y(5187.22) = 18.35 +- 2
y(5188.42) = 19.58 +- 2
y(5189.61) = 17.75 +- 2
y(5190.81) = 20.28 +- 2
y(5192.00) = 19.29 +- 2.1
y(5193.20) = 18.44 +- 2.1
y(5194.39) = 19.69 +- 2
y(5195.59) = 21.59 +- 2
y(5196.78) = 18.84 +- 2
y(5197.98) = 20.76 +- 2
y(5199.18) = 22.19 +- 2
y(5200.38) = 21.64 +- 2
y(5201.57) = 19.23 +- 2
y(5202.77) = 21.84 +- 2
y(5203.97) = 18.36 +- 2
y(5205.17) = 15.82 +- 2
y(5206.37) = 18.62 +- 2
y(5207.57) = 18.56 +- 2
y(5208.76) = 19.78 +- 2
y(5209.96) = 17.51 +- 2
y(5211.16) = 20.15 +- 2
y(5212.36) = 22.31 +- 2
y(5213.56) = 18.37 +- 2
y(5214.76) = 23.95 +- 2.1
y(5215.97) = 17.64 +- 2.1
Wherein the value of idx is 22.31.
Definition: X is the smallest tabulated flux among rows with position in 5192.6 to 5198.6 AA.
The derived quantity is 18.44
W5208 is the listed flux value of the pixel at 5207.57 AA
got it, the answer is 18.56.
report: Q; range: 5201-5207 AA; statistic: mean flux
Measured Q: 18.7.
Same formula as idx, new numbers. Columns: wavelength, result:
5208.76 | 19.78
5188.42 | 19.58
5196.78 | 18.84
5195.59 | 21.59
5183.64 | 15.53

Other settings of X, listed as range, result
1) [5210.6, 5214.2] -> 18.37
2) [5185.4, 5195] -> 17.75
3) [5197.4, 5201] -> 20.76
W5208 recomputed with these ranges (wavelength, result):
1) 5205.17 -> 15.82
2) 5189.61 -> 17.75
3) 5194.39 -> 19.69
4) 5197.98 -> 20.76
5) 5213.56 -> 18.37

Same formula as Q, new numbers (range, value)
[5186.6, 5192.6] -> 19.1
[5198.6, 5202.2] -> 21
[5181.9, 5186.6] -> 17.8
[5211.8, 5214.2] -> 20.4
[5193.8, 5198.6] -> 20.2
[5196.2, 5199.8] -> 20.6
